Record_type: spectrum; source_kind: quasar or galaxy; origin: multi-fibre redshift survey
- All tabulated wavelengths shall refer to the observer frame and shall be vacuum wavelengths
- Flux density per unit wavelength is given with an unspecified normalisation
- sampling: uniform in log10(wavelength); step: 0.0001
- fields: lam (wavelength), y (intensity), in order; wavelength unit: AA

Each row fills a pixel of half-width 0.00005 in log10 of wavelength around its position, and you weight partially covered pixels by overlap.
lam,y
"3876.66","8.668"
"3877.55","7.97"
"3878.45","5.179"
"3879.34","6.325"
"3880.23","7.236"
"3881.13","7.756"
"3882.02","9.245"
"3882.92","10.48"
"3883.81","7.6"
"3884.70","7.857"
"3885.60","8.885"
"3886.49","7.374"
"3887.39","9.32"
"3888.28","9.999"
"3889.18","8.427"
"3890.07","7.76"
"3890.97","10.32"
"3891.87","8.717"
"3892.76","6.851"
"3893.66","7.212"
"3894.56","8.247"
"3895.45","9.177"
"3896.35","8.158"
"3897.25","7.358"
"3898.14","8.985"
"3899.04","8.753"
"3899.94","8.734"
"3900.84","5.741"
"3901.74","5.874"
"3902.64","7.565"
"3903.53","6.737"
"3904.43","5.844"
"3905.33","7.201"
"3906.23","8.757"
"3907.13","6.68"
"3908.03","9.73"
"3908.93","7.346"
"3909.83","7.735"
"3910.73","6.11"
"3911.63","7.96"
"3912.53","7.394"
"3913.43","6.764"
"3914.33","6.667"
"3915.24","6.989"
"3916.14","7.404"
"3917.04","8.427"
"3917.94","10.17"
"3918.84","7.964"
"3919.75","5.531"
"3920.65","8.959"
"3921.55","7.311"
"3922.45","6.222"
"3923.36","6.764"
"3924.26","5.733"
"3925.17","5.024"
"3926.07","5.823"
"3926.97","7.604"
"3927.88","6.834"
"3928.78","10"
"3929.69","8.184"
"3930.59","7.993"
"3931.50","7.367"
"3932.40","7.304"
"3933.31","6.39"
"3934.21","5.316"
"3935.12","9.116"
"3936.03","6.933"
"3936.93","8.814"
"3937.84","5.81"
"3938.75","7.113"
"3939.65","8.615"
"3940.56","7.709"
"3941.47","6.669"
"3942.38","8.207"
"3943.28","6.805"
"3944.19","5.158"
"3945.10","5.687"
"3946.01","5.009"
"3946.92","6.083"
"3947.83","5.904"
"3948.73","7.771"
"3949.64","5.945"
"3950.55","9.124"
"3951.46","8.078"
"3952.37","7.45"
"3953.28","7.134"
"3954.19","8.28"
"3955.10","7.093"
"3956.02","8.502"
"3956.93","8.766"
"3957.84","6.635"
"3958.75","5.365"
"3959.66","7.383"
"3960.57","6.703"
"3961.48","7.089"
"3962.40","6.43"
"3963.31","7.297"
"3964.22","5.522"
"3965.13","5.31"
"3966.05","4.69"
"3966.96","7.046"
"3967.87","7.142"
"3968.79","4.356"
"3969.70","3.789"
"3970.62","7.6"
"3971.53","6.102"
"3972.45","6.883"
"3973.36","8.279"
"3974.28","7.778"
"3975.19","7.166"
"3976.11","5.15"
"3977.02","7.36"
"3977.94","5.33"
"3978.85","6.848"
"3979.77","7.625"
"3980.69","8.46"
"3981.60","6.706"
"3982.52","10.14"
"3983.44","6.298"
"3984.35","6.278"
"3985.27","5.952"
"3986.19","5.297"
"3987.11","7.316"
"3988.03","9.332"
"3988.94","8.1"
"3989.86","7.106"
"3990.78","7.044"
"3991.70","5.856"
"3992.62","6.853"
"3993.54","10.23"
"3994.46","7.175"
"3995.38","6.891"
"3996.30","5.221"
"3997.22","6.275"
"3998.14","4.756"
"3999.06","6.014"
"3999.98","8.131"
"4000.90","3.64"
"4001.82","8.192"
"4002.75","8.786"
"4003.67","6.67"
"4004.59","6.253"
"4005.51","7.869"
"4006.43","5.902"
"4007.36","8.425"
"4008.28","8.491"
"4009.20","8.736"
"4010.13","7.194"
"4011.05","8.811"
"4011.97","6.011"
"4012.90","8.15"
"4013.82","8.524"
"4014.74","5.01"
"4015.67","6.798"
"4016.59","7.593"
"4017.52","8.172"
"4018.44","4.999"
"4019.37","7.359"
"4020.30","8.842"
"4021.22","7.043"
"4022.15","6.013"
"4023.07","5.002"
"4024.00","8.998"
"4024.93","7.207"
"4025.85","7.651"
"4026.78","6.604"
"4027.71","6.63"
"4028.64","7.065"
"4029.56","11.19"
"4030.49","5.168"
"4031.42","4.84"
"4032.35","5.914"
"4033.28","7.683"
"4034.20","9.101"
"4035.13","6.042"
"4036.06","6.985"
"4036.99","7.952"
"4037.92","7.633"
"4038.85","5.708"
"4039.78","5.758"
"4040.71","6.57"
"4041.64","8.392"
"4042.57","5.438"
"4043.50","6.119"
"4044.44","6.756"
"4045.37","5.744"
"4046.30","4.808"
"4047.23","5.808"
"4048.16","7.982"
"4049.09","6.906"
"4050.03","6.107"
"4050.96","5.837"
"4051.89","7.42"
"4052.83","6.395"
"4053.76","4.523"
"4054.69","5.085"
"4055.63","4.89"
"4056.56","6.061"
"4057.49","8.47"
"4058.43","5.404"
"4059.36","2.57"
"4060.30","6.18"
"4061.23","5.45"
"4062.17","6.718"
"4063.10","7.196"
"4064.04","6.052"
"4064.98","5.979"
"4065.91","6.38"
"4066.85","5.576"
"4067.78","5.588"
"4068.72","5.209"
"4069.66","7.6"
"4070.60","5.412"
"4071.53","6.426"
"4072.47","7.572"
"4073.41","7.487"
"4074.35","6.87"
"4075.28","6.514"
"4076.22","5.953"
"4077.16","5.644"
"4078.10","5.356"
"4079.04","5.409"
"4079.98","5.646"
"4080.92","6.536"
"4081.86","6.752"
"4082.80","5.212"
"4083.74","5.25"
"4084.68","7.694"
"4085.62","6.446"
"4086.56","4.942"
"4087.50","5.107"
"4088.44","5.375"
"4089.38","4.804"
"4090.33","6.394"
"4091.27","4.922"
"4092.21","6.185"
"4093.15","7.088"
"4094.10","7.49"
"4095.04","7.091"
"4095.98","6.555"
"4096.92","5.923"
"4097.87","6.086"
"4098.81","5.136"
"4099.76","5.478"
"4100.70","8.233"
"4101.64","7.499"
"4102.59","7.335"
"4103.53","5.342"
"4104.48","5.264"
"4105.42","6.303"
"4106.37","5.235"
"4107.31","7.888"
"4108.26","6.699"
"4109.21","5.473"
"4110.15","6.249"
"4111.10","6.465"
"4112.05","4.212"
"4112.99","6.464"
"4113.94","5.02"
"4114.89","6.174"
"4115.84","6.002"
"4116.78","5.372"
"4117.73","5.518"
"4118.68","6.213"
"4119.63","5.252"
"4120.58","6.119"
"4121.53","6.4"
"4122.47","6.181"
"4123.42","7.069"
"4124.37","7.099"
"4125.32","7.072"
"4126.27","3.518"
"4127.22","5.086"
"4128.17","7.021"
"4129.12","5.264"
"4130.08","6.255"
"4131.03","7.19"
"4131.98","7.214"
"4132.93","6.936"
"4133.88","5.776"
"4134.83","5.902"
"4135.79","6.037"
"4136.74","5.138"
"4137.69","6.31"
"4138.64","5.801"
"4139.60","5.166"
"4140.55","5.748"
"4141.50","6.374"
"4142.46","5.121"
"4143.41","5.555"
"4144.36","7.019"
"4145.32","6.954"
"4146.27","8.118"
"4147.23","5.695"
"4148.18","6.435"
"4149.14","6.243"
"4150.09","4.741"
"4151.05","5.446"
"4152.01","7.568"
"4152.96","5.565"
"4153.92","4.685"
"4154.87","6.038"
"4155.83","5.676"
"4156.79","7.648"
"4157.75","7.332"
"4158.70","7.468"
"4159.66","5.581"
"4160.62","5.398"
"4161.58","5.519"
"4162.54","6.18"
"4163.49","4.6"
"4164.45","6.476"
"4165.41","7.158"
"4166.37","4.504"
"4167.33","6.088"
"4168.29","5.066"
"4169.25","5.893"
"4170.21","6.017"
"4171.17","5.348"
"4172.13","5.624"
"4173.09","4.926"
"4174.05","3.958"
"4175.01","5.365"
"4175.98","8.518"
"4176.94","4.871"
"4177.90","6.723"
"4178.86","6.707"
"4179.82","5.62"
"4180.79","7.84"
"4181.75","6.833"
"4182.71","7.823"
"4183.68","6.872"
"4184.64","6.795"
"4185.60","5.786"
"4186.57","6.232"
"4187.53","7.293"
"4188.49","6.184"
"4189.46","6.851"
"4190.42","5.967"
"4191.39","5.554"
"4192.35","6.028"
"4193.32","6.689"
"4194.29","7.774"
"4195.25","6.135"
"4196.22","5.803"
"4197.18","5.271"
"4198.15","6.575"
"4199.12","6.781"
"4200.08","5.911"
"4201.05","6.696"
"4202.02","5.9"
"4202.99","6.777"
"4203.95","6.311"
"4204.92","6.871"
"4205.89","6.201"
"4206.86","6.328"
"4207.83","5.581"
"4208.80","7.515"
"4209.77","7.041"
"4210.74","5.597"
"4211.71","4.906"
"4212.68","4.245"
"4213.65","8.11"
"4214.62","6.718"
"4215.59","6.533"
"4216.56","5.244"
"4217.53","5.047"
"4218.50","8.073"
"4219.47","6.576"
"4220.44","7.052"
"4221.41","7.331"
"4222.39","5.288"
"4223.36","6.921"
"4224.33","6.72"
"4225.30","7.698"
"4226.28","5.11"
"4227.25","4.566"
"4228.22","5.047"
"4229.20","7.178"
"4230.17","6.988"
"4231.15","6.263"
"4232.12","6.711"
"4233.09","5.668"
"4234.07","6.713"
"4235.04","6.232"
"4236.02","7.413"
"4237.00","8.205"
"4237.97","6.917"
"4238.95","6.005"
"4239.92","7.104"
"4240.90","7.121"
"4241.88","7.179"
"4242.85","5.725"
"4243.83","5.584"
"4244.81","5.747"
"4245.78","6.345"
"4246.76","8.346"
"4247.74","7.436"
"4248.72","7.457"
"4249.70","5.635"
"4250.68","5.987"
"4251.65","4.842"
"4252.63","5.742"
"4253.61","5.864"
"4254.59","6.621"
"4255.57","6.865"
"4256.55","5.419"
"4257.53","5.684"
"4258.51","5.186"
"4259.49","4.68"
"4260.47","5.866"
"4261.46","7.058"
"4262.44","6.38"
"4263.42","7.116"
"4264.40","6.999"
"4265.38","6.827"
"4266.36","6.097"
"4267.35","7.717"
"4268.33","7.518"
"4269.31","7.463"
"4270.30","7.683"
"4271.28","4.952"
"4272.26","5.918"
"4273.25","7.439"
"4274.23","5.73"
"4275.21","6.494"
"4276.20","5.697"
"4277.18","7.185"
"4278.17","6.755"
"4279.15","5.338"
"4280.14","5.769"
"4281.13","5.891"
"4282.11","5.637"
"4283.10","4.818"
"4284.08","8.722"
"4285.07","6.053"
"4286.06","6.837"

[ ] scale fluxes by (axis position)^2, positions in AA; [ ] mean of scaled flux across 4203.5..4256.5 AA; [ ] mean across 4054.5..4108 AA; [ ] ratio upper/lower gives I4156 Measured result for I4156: 1.13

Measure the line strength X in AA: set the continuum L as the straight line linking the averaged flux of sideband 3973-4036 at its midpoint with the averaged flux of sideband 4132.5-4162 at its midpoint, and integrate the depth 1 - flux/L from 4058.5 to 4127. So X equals 4.4 AA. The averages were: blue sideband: 7.11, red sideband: 6.1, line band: 6.06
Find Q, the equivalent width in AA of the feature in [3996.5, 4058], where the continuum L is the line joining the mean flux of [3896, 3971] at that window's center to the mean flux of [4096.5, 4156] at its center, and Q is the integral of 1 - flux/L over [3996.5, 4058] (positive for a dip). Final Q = -2.09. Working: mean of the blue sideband 7.1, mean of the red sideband 6.07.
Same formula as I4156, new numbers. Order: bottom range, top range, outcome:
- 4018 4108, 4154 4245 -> 1.06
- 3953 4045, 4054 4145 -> 0.91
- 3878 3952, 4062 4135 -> 0.90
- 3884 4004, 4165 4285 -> 1.01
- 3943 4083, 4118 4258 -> 1.02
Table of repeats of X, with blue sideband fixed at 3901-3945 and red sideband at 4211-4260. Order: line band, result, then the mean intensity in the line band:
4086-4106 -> 1.8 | 6.12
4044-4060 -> 2.2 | 5.93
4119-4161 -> 2.9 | 6.14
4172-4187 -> 0.4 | 6.29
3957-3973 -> 1.9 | 6.27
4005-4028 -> -1.1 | 7.28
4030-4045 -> 0.6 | 6.63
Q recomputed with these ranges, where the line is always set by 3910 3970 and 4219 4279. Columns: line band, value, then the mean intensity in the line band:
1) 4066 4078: 0.83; 6.29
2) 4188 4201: 0.52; 6.29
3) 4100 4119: 1.59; 6.14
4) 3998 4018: -1.02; 7.23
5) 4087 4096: 0.87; 6.08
